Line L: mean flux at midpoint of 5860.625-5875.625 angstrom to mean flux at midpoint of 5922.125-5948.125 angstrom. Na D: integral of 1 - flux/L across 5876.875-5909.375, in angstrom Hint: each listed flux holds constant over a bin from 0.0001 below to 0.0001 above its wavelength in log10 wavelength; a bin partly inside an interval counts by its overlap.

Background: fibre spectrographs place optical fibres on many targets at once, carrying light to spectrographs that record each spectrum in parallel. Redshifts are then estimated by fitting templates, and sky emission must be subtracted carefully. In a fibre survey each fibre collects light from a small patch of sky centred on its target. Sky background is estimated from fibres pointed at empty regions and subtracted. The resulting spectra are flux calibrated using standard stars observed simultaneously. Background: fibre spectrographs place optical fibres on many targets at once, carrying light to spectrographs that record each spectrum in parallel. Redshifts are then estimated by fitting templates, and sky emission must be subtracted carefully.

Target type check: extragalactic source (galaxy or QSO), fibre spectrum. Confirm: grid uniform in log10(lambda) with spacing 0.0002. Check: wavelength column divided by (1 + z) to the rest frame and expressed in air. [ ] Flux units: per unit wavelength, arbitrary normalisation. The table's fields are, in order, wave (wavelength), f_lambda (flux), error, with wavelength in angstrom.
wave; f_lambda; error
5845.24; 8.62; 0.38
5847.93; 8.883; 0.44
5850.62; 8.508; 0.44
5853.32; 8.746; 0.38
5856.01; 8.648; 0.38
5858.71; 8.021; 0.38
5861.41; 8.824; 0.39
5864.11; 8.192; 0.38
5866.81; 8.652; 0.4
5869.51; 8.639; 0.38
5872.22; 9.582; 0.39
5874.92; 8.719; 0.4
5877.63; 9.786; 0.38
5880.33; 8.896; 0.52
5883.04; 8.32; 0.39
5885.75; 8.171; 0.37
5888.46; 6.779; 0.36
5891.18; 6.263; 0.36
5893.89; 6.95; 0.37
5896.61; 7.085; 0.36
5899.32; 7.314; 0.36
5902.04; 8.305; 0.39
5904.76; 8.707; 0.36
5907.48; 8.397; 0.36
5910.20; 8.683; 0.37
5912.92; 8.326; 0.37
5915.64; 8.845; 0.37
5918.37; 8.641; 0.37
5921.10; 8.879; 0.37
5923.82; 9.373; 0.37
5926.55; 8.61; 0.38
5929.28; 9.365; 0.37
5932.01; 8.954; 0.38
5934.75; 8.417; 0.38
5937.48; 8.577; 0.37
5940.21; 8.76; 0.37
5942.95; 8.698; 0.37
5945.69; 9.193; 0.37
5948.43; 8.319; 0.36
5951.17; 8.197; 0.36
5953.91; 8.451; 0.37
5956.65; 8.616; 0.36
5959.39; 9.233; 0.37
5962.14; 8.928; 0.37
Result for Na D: 3.4 angstrom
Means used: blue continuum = 8.77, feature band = 7.89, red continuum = 8.86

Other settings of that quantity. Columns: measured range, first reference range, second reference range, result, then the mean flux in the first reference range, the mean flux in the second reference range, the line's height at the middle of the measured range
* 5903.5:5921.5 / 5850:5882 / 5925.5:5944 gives 0.3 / 8.77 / 8.77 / 8.77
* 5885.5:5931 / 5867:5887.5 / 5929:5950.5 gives 3.2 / 8.82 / 8.73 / 8.78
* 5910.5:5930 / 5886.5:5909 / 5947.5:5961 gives -2.2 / 7.5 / 8.58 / 7.93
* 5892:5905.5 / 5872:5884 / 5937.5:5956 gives 2.0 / 9.04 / 8.6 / 8.91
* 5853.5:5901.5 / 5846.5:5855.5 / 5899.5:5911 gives 2.1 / 8.71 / 8.39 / 8.55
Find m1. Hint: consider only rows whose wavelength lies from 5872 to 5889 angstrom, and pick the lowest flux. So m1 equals 6.779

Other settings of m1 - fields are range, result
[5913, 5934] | 8.61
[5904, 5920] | 8.326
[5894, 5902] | 7.085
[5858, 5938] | 6.263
